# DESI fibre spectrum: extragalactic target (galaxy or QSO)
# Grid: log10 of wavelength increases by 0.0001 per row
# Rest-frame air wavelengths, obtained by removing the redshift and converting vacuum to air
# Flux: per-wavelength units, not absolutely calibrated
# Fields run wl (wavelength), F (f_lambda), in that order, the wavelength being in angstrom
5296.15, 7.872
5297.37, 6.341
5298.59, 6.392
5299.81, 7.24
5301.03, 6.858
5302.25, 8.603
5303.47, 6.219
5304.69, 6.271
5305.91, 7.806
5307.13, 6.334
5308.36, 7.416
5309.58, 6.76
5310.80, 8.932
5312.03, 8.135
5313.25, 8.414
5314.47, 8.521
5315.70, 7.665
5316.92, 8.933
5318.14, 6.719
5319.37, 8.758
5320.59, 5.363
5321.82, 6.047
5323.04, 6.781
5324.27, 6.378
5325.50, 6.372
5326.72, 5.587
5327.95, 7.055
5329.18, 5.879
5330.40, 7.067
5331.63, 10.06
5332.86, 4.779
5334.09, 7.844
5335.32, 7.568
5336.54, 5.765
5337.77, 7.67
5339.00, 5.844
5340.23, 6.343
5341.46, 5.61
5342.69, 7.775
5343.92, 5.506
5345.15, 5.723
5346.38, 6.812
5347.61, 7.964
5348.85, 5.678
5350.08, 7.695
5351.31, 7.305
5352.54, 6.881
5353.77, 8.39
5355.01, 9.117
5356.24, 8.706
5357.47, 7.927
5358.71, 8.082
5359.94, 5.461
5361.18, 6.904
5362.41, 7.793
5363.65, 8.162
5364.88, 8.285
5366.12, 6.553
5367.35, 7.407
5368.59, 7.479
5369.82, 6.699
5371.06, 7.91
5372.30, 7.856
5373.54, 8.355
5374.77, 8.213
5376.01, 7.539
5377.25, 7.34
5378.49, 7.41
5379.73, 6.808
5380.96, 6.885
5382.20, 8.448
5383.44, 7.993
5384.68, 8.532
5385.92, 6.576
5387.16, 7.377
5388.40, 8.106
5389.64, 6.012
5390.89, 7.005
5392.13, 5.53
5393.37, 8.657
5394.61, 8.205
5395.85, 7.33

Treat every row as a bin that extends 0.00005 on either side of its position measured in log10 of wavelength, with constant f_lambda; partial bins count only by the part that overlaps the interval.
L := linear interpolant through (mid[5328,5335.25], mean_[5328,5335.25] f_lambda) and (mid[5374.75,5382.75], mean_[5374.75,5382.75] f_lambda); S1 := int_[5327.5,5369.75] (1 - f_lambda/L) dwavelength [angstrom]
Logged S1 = 0.7 angstrom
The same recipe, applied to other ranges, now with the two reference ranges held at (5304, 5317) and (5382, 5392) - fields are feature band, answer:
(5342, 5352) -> 1.0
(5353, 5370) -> -0.4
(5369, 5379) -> -0.3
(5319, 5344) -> 3.0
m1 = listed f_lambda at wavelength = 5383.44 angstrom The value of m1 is 7.993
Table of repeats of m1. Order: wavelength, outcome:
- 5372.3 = 7.856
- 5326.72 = 5.587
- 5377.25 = 7.34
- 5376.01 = 7.539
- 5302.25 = 8.603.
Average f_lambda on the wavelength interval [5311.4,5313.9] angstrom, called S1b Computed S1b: 8.28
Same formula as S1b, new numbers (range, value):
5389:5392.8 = 6.22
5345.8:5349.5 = 6.82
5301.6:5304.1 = 7.4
